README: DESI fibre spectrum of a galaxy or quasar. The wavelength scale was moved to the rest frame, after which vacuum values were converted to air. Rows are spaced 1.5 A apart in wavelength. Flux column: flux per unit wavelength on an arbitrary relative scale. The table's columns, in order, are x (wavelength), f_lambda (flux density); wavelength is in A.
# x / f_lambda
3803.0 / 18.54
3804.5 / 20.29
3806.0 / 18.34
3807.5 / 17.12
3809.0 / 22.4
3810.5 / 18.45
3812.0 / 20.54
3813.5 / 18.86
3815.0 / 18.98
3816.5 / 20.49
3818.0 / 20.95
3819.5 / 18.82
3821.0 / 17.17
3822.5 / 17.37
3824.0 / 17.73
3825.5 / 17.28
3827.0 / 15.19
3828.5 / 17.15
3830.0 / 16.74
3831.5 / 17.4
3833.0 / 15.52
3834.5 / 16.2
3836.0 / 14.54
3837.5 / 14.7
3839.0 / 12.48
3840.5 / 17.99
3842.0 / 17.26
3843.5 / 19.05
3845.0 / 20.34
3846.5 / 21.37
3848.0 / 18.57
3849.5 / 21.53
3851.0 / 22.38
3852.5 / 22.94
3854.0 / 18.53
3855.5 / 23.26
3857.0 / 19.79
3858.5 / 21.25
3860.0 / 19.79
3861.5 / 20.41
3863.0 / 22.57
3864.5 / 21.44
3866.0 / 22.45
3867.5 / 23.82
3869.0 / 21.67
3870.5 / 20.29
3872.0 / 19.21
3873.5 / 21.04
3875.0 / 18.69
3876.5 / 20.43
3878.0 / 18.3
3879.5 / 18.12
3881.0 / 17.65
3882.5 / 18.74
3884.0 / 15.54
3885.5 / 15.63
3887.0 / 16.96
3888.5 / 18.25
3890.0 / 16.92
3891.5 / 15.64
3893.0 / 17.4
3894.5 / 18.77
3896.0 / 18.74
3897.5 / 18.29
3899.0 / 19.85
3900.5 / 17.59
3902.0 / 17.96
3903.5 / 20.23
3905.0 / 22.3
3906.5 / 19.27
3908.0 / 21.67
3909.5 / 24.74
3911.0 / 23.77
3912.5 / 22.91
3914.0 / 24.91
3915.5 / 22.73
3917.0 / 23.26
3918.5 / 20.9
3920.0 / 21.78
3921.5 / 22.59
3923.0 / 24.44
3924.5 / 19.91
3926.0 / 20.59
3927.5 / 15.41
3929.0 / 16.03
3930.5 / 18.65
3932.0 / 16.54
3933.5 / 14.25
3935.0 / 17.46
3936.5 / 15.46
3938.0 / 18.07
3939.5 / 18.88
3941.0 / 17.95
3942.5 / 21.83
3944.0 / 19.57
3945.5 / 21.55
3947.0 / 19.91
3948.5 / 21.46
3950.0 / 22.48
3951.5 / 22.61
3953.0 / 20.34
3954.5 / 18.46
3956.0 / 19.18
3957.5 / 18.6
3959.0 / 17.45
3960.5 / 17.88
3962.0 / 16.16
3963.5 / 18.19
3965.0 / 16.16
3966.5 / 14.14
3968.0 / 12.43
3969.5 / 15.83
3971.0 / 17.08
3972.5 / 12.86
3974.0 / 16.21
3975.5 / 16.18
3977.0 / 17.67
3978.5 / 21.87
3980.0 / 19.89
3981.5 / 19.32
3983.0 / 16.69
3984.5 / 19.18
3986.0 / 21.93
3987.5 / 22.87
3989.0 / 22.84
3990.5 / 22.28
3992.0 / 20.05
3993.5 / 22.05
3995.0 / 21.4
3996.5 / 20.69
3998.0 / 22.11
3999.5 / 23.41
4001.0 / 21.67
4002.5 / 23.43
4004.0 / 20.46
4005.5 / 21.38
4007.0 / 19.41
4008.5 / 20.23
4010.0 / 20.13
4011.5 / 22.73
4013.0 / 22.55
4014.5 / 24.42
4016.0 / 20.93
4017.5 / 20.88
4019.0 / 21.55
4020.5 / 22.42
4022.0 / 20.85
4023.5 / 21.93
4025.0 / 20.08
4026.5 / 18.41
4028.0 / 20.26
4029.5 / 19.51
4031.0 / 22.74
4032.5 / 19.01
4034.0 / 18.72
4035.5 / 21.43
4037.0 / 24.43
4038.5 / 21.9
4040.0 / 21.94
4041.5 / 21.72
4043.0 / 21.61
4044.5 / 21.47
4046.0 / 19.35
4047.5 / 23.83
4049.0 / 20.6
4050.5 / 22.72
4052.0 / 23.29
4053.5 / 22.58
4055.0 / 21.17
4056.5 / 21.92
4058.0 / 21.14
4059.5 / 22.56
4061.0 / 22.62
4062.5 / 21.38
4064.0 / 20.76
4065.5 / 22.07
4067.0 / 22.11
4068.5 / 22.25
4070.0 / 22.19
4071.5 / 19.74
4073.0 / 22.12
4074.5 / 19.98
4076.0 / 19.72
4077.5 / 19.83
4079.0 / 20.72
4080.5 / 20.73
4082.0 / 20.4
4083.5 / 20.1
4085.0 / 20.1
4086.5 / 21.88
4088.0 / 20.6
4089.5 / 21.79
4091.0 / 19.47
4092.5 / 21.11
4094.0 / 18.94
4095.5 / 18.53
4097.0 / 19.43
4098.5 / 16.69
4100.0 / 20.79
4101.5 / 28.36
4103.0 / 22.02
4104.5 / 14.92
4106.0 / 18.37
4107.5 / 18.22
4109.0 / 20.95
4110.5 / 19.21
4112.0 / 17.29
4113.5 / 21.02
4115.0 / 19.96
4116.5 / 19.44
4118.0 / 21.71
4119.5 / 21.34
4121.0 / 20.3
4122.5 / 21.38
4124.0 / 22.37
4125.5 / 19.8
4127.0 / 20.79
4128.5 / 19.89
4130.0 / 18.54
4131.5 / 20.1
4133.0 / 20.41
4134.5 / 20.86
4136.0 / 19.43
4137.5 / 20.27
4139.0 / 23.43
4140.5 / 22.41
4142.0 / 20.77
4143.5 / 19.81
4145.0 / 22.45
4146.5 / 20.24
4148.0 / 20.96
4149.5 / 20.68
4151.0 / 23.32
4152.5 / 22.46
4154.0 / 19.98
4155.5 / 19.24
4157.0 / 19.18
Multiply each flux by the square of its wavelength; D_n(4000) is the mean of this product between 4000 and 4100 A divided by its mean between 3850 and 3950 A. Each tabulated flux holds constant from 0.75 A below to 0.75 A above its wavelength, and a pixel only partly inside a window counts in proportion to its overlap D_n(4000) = 1.15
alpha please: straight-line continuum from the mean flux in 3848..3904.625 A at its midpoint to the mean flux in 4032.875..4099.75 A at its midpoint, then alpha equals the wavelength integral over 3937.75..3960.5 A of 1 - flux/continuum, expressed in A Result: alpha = 0.3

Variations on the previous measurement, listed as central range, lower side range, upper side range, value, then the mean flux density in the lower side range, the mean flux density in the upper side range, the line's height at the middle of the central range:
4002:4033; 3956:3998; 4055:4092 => -2.4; 18.5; 21.1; 19.6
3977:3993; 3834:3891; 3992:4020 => 0.5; 19.2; 21.6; 21.2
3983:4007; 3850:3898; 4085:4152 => -1.8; 19.5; 20.5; 20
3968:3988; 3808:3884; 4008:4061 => 2.7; 19.1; 21.5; 20.8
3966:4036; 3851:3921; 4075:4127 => 0.3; 20.2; 20.2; 20.2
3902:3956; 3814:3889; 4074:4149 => -2.8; 18.9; 20.4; 19.3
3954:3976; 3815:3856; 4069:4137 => 3.2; 18.2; 20.3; 19.2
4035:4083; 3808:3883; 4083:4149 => -3.5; 19.2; 20.4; 20.1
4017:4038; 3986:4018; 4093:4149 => 0.5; 21.7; 20.3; 21.4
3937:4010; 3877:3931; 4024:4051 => 3.5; 19.6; 21.1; 20.4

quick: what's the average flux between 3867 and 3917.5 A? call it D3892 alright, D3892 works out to 19.7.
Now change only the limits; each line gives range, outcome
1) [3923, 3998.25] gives 18.8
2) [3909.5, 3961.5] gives 20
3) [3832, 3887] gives 19.2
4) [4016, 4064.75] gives 21.4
